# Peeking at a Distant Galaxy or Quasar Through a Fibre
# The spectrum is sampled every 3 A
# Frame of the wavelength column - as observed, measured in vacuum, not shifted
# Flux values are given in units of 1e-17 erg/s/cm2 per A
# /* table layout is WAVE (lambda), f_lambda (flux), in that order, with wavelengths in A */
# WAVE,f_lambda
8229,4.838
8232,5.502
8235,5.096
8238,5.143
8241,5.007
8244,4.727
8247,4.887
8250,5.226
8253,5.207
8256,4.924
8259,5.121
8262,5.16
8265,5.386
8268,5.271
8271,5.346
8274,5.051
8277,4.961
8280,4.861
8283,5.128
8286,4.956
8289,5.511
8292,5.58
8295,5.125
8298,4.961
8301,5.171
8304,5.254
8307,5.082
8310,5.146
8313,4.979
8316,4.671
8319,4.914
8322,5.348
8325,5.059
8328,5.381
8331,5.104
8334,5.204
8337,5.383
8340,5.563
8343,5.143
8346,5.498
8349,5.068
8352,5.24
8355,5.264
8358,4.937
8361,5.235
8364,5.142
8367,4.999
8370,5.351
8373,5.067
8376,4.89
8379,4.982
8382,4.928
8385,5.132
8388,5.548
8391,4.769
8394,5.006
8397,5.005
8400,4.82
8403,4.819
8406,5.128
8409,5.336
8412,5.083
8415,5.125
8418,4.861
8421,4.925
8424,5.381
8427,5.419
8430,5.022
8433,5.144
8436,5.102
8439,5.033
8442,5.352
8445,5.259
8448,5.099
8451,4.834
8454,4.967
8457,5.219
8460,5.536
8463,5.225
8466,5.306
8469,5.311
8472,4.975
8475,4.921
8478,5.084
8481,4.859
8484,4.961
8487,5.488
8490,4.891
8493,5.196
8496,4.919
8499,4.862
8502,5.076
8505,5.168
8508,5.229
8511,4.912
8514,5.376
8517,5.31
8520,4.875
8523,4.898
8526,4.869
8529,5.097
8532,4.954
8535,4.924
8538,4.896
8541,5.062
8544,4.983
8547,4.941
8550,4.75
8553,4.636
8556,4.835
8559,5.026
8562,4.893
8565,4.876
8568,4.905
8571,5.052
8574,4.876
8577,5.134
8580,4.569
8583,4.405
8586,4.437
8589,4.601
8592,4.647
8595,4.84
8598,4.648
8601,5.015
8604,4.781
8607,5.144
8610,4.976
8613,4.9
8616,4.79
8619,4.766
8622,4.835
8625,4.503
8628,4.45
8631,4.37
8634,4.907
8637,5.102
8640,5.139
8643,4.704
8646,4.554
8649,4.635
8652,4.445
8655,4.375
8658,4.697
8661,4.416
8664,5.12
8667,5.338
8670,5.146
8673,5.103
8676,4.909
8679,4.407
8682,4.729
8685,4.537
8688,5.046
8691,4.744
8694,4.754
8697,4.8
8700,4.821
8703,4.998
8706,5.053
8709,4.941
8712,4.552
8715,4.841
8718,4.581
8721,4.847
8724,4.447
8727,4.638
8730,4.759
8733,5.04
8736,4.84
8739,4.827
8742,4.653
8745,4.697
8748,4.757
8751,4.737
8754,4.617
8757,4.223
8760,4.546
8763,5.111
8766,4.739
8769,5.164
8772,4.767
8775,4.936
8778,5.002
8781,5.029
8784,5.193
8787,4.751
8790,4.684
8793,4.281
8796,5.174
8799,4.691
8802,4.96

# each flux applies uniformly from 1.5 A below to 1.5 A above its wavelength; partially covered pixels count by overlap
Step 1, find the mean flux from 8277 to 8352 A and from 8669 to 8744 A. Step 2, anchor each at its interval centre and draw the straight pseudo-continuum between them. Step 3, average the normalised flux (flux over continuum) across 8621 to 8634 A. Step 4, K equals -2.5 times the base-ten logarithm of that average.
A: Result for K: 0.07 mag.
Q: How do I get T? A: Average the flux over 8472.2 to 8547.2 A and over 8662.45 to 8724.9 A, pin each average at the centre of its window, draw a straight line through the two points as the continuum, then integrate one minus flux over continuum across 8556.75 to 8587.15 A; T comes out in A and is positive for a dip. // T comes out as 0.90 A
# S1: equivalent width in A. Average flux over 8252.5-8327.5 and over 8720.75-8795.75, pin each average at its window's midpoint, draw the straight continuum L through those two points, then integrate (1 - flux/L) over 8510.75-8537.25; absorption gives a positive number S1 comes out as -0.4 A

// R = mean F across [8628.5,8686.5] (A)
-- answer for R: 4.76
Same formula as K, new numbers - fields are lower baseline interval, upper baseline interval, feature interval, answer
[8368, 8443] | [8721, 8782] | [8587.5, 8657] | 0.03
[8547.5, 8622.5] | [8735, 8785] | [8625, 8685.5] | 0.01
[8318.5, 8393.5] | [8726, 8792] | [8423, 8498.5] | -0.01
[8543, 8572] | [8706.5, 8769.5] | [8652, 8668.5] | 0.01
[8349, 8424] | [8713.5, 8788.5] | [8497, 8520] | -0.03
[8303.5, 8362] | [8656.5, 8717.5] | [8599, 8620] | 0.00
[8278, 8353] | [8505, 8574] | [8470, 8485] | 0.01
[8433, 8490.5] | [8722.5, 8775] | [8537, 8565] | 0.03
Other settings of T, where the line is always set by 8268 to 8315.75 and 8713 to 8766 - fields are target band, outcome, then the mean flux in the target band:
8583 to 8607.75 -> 0.6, 4.73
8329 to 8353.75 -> -0.9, 5.28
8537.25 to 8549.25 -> -0.2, 4.96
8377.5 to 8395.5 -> -0.1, 5.06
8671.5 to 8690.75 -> -0.1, 4.79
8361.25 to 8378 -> -0.1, 5.1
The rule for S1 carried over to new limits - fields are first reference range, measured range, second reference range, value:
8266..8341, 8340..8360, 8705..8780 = -0.4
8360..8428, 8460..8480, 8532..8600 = -0.8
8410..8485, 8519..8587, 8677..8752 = 1.5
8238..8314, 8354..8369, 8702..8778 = -0.2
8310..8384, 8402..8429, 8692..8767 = -0.3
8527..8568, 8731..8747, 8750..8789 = 0.1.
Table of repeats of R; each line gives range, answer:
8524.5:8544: 4.97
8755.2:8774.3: 4.76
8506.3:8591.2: 4.9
